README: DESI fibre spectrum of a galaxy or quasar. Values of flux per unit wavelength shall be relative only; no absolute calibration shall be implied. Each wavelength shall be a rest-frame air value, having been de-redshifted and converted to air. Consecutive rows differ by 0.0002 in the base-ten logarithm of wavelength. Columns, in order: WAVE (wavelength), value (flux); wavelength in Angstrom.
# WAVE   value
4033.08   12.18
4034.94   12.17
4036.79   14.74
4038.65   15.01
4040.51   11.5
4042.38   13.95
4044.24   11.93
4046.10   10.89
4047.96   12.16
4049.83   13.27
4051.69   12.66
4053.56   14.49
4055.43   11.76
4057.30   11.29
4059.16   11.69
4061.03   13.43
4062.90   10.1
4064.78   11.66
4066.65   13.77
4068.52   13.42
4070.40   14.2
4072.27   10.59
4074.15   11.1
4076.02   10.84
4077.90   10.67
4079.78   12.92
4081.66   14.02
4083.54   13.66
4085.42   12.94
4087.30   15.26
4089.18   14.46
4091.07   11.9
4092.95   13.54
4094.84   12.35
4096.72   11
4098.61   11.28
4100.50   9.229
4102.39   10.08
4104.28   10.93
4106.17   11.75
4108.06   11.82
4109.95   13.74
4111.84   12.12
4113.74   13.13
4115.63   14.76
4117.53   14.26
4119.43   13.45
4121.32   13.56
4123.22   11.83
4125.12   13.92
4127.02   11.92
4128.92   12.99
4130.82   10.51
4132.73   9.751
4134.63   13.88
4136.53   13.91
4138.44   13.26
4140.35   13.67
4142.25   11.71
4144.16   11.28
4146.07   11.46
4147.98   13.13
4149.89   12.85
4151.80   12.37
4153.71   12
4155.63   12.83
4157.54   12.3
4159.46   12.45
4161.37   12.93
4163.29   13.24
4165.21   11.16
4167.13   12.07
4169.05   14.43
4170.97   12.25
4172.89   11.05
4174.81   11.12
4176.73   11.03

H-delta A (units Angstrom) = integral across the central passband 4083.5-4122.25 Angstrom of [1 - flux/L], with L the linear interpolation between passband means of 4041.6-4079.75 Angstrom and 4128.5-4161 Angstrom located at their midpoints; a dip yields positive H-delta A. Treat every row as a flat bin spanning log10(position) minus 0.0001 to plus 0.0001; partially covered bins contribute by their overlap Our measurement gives -1.0 Angstrom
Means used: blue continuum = 12.2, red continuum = 12.4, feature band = 12.6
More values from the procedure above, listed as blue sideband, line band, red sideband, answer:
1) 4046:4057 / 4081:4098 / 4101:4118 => -1.0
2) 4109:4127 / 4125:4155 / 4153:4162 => 1.2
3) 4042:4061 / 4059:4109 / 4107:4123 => 2.6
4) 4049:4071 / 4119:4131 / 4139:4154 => -0.3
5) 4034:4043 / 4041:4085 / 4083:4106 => 1.8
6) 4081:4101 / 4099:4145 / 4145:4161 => 0.8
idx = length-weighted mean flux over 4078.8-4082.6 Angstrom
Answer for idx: 13.4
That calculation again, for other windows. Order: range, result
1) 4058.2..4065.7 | 11.7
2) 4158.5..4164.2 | 12.9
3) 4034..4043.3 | 13.5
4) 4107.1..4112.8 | 12.6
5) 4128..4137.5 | 12.2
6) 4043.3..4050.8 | 12.1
